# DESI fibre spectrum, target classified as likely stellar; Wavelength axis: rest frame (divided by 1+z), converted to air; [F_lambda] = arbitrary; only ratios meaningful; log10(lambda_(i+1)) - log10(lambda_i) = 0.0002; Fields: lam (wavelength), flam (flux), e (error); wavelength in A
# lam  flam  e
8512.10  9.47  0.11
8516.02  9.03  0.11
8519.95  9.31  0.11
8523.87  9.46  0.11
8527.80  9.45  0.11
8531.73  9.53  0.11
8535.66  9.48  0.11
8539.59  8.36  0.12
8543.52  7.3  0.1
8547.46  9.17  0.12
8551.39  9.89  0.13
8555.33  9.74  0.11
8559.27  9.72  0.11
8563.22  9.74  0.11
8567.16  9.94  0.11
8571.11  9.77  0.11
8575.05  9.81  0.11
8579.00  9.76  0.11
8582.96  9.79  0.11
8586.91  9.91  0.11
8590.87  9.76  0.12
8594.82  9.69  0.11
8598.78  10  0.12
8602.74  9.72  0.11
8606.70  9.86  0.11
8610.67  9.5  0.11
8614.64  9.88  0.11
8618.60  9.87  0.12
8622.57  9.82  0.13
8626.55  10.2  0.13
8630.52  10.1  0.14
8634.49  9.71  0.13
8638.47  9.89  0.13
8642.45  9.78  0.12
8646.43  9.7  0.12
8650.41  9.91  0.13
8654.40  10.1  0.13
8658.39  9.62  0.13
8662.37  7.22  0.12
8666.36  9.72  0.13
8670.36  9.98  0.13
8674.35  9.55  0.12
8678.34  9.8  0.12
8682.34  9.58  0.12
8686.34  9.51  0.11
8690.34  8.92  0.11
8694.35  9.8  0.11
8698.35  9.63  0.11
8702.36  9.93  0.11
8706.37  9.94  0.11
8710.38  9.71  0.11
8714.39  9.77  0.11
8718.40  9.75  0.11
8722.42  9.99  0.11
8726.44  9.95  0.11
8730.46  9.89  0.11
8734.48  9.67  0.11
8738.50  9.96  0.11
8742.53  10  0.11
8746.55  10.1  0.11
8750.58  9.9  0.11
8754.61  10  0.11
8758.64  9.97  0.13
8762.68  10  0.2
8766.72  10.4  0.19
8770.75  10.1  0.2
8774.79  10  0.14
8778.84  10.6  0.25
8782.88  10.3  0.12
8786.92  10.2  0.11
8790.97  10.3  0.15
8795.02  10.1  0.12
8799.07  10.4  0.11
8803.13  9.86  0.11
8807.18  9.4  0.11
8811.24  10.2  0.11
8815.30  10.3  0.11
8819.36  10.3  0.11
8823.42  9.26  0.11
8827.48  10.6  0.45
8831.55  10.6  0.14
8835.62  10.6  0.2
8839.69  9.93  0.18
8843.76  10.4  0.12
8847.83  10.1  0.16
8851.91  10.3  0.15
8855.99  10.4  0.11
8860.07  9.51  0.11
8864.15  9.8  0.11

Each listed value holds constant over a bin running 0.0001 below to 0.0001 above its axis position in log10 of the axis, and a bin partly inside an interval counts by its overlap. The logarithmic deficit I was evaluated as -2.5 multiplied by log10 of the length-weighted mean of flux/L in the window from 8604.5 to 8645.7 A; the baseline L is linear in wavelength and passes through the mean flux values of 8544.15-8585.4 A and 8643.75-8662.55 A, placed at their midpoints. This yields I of -0.03 mag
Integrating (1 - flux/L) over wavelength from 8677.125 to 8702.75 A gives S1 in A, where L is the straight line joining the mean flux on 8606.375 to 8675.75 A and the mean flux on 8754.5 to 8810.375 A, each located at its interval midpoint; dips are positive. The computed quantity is 0.7 A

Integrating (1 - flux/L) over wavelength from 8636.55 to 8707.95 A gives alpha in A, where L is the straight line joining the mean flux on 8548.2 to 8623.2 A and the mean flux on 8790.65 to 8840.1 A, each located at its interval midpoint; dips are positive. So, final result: 2.4 A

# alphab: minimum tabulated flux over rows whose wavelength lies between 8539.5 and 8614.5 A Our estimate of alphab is 7.3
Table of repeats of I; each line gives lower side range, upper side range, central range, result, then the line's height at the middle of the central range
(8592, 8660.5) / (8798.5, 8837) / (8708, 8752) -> 0.01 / 10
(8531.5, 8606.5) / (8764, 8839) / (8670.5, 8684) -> 0.02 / 9.84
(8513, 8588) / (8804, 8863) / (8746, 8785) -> -0.02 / 9.96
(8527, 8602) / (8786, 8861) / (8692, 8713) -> 0.01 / 9.86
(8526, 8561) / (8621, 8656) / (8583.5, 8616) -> -0.02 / 9.61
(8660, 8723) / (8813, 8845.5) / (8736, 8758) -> -0.02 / 9.83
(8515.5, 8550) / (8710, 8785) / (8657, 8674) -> 0.05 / 9.63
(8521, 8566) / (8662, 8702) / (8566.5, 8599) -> -0.05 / 9.33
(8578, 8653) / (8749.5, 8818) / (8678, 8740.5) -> 0.03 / 10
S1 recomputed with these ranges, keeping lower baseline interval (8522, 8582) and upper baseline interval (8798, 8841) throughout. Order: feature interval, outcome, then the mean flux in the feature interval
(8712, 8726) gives 0.02 A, 9.85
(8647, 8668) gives 0.78 A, 9.33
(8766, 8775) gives -0.15 A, 10.2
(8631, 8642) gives -0.23 A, 9.84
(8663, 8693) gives 0.84 A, 9.47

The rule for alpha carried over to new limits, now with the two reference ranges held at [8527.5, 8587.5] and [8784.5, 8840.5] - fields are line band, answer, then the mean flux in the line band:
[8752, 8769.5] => -0.1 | 10.1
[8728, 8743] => 0.1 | 9.87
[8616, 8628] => -0.4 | 9.95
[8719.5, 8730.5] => 0.0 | 9.93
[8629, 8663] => 0.2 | 9.65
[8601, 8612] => -0.1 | 9.7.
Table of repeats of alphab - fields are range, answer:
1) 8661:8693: 7.22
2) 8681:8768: 8.92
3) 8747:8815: 9.4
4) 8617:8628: 9.82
